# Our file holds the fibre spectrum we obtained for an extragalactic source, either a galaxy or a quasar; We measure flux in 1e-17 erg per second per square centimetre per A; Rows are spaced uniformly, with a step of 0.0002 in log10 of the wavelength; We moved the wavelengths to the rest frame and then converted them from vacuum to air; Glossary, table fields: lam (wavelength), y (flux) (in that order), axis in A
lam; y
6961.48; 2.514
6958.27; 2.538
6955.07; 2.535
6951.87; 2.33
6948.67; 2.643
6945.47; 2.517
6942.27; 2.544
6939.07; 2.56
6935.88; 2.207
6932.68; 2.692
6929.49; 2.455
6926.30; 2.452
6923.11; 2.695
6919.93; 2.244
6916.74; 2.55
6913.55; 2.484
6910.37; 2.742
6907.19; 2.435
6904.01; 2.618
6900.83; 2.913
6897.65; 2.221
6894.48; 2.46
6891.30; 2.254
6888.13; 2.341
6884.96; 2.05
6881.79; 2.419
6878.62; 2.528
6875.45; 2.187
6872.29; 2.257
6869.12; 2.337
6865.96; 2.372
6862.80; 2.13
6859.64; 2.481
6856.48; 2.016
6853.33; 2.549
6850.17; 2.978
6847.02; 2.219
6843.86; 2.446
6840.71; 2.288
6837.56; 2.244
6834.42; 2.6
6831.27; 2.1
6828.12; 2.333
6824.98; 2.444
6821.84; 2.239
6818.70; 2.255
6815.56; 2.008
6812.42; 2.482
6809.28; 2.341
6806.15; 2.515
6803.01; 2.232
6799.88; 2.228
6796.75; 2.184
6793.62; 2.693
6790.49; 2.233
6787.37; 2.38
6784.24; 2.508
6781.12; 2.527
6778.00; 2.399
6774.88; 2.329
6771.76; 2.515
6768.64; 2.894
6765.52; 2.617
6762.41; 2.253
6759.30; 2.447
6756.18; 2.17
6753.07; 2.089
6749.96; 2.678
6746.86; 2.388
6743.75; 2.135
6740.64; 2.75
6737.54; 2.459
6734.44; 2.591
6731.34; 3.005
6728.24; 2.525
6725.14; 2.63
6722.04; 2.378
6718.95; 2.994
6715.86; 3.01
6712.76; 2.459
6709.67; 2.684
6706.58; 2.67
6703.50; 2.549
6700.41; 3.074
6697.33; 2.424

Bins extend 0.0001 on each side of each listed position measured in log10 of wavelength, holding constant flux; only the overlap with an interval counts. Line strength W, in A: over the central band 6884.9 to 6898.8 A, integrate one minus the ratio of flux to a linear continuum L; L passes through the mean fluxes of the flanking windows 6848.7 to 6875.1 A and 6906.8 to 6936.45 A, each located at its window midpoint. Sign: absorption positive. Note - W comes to 0.9 A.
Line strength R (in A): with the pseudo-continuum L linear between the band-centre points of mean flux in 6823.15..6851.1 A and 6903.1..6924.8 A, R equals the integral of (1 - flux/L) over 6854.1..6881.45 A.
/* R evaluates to 1.6 A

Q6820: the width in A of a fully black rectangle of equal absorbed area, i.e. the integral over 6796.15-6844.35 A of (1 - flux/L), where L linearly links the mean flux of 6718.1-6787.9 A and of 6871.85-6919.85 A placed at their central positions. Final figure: 3.1 A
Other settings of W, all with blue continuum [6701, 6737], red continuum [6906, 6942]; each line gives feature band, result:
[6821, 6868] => 3.8 A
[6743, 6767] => 2.7 A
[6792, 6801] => 0.8 A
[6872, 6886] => 1.3 A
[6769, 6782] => 0.8 A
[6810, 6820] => 1.3 A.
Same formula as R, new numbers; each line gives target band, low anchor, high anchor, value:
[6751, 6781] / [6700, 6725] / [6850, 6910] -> 2.1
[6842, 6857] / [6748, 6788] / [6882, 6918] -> -0.1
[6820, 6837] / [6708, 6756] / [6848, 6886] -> 0.6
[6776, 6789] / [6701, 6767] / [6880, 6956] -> 0.4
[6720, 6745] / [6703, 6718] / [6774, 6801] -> 0.4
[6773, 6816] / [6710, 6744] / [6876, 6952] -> 3.6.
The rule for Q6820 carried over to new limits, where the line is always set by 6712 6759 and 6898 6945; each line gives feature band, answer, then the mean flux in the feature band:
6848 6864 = 0.7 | 2.43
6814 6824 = 1.4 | 2.18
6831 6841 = 0.8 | 2.34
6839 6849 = 0.8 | 2.34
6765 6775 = -0.3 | 2.62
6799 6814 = 1.0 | 2.36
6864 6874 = 0.9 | 2.31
